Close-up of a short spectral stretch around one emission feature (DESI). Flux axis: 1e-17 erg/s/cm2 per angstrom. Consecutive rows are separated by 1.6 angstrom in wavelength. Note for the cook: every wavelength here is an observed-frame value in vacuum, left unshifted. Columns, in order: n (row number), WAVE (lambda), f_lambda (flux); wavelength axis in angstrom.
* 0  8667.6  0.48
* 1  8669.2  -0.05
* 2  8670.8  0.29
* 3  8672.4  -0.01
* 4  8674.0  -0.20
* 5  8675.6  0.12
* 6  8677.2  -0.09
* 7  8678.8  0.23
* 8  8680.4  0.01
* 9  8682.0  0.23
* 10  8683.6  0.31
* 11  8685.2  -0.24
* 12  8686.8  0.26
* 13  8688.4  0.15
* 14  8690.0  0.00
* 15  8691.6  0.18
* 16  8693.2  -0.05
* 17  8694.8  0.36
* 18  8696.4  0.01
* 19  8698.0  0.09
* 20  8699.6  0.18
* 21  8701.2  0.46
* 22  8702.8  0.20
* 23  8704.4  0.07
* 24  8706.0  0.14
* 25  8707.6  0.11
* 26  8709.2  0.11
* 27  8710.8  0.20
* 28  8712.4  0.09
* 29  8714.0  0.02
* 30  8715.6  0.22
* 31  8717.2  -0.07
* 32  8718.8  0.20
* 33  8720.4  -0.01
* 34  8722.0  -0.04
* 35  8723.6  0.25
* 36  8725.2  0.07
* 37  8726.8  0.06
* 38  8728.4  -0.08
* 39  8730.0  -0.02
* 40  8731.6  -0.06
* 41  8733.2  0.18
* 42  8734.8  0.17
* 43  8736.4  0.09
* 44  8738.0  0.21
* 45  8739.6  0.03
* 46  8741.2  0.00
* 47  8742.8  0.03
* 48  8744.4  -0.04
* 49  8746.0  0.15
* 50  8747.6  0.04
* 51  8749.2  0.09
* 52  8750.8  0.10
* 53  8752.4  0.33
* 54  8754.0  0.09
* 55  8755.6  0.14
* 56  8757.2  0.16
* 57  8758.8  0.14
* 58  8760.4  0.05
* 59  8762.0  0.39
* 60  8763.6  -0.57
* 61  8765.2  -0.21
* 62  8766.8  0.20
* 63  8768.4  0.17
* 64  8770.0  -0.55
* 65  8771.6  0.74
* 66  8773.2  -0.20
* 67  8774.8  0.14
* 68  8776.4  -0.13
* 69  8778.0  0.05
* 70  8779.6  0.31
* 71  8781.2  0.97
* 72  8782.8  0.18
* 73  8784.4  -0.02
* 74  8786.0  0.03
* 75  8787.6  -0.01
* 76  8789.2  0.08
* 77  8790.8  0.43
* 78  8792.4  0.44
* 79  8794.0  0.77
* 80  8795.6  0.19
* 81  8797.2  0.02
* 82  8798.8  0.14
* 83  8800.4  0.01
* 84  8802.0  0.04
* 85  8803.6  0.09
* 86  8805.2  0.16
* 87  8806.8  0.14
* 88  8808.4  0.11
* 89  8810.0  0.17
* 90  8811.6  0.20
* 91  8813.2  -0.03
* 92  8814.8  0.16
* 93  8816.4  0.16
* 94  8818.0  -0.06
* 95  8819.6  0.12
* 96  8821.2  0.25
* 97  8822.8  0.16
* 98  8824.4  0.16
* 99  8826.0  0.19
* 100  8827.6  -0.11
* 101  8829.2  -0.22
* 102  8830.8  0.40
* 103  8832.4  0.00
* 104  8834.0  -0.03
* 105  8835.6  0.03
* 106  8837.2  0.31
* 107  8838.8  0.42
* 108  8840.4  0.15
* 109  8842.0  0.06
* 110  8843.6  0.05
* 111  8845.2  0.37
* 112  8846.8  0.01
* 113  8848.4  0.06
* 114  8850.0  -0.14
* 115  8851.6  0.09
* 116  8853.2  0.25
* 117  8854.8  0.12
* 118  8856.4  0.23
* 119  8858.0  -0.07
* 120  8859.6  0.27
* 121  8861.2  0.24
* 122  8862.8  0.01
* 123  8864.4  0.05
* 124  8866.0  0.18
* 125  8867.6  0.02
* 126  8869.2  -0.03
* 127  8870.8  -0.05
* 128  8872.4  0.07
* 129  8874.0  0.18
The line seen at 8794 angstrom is Hgamma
